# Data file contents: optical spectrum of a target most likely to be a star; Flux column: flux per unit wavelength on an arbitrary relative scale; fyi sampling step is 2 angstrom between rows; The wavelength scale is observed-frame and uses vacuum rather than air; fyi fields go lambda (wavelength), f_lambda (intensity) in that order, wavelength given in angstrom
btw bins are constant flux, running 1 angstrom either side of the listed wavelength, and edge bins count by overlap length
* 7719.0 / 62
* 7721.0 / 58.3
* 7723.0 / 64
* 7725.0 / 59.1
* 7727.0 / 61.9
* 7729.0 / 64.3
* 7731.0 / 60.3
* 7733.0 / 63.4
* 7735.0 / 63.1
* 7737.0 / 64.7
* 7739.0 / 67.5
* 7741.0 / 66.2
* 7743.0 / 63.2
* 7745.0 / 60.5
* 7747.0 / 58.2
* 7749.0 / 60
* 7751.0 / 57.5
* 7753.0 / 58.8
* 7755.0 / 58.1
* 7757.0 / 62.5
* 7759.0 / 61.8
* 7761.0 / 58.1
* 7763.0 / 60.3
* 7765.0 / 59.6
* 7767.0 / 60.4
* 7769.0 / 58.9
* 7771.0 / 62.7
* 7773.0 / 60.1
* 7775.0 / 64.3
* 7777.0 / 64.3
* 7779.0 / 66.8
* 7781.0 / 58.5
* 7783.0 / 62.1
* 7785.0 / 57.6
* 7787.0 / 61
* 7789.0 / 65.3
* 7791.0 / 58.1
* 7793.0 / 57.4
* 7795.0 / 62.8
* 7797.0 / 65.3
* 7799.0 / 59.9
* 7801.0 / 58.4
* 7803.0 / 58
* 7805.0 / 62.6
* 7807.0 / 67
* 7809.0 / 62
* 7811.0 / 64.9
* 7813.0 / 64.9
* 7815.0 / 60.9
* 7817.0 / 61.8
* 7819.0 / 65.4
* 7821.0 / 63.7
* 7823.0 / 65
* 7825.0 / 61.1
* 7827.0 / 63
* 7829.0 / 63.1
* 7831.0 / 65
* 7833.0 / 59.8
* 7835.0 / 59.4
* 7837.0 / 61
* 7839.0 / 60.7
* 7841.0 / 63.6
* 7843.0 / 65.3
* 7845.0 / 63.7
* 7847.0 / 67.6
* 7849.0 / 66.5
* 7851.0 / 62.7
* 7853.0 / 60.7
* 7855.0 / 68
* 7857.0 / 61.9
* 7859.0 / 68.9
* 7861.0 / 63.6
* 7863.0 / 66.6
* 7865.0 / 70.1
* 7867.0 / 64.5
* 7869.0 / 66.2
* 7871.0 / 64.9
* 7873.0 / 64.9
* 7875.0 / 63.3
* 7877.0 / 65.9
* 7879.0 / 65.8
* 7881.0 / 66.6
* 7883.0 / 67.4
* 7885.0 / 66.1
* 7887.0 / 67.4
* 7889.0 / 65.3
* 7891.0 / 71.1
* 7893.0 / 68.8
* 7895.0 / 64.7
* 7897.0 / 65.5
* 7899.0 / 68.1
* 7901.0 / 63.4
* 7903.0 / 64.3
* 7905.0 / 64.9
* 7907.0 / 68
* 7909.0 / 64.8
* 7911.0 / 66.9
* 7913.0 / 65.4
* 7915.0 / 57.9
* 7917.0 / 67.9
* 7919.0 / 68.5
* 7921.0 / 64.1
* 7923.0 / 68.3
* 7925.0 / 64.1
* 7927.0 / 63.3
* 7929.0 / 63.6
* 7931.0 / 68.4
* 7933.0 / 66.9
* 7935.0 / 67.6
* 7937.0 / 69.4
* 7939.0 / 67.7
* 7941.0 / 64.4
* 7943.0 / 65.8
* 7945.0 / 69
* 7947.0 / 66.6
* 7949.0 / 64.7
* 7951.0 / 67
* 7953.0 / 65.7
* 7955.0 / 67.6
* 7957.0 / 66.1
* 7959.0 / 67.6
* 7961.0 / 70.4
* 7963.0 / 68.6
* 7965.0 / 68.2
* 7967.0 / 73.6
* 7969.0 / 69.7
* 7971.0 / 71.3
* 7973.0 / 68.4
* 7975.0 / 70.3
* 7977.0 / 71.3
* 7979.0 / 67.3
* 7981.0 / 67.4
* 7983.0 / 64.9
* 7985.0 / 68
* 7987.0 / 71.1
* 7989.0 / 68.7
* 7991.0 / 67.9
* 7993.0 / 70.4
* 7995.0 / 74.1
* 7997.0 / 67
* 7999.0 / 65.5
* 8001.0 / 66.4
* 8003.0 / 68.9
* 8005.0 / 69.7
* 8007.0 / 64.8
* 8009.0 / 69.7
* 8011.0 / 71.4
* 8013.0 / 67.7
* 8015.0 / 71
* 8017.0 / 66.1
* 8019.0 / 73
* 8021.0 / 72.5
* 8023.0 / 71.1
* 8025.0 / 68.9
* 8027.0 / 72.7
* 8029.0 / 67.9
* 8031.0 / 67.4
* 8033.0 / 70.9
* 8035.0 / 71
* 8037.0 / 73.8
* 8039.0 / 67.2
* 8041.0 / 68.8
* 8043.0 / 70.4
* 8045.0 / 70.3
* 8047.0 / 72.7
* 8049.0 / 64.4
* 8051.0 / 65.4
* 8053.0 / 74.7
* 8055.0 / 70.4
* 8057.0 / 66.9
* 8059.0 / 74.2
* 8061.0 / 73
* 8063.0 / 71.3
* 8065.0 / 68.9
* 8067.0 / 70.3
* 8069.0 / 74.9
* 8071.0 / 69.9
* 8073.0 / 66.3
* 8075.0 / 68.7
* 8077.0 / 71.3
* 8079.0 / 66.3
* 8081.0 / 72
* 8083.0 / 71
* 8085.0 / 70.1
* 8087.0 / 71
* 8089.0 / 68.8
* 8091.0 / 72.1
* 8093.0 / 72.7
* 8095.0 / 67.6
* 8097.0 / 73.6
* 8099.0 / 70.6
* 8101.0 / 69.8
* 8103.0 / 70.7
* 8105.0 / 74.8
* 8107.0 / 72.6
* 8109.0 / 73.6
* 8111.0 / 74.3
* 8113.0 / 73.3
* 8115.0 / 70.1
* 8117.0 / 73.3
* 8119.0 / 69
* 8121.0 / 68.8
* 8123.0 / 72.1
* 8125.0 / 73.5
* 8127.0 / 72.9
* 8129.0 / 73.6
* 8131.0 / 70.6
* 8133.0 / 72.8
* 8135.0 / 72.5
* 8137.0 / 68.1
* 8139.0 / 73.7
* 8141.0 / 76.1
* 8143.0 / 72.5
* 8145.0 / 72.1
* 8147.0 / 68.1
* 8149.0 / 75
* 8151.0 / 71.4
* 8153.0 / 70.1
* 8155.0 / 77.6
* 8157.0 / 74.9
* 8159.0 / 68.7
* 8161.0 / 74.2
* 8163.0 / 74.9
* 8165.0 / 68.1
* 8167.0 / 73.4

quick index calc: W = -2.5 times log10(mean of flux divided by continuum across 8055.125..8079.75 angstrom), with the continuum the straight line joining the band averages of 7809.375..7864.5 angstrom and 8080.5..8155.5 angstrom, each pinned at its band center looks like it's 0.003 mag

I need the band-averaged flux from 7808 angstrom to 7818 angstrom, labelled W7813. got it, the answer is 62.9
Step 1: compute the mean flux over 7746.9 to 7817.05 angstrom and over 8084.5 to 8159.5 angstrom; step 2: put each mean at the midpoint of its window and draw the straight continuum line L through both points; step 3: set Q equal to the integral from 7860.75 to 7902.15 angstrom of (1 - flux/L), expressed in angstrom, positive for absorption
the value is -1.2 angstrom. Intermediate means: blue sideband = 61.2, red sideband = 72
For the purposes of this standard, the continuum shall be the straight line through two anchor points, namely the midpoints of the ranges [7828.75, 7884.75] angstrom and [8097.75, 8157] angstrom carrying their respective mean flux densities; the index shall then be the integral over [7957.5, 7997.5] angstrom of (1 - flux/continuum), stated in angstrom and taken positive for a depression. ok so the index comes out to -0.8 angstrom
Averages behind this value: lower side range 64.6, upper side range 72.2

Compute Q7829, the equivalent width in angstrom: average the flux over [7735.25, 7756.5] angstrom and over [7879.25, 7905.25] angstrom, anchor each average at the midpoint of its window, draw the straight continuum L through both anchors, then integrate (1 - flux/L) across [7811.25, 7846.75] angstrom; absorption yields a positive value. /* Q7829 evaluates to 0.8 angstrom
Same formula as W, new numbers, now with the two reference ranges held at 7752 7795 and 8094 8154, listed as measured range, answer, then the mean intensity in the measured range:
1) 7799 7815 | -0.01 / 62.3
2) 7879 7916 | -0.02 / 65.9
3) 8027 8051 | 0.00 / 69.5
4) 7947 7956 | 0.00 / 66.3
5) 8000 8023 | -0.01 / 69.3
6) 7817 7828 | -0.02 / 63.5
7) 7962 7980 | -0.04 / 69.9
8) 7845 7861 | -0.03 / 65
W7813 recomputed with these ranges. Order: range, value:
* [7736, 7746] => 64.4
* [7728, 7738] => 63.2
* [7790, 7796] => 59.4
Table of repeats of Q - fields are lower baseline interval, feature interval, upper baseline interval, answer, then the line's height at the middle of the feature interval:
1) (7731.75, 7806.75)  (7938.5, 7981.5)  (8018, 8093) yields -0.5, 67.3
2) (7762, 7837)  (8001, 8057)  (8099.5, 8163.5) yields -0.4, 69.1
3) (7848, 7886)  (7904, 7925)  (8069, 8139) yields 0.3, 66.7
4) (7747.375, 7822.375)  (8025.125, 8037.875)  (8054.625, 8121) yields -0.2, 69.2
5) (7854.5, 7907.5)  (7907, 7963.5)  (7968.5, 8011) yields 0.9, 67.4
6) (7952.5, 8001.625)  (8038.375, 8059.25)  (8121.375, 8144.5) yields 0.3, 70.5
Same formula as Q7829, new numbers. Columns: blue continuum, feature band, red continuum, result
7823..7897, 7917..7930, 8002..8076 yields 0.2 angstrom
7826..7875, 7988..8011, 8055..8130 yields 0.0 angstrom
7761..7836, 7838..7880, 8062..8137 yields -0.8 angstrom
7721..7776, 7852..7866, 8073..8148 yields -0.3 angstrom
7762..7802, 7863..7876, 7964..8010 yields -0.3 angstrom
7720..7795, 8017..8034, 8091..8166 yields -0.3 angstrom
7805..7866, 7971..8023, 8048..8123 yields -0.5 angstrom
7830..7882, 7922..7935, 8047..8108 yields 0.1 angstrom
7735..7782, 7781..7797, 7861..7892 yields 0.5 angstrom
